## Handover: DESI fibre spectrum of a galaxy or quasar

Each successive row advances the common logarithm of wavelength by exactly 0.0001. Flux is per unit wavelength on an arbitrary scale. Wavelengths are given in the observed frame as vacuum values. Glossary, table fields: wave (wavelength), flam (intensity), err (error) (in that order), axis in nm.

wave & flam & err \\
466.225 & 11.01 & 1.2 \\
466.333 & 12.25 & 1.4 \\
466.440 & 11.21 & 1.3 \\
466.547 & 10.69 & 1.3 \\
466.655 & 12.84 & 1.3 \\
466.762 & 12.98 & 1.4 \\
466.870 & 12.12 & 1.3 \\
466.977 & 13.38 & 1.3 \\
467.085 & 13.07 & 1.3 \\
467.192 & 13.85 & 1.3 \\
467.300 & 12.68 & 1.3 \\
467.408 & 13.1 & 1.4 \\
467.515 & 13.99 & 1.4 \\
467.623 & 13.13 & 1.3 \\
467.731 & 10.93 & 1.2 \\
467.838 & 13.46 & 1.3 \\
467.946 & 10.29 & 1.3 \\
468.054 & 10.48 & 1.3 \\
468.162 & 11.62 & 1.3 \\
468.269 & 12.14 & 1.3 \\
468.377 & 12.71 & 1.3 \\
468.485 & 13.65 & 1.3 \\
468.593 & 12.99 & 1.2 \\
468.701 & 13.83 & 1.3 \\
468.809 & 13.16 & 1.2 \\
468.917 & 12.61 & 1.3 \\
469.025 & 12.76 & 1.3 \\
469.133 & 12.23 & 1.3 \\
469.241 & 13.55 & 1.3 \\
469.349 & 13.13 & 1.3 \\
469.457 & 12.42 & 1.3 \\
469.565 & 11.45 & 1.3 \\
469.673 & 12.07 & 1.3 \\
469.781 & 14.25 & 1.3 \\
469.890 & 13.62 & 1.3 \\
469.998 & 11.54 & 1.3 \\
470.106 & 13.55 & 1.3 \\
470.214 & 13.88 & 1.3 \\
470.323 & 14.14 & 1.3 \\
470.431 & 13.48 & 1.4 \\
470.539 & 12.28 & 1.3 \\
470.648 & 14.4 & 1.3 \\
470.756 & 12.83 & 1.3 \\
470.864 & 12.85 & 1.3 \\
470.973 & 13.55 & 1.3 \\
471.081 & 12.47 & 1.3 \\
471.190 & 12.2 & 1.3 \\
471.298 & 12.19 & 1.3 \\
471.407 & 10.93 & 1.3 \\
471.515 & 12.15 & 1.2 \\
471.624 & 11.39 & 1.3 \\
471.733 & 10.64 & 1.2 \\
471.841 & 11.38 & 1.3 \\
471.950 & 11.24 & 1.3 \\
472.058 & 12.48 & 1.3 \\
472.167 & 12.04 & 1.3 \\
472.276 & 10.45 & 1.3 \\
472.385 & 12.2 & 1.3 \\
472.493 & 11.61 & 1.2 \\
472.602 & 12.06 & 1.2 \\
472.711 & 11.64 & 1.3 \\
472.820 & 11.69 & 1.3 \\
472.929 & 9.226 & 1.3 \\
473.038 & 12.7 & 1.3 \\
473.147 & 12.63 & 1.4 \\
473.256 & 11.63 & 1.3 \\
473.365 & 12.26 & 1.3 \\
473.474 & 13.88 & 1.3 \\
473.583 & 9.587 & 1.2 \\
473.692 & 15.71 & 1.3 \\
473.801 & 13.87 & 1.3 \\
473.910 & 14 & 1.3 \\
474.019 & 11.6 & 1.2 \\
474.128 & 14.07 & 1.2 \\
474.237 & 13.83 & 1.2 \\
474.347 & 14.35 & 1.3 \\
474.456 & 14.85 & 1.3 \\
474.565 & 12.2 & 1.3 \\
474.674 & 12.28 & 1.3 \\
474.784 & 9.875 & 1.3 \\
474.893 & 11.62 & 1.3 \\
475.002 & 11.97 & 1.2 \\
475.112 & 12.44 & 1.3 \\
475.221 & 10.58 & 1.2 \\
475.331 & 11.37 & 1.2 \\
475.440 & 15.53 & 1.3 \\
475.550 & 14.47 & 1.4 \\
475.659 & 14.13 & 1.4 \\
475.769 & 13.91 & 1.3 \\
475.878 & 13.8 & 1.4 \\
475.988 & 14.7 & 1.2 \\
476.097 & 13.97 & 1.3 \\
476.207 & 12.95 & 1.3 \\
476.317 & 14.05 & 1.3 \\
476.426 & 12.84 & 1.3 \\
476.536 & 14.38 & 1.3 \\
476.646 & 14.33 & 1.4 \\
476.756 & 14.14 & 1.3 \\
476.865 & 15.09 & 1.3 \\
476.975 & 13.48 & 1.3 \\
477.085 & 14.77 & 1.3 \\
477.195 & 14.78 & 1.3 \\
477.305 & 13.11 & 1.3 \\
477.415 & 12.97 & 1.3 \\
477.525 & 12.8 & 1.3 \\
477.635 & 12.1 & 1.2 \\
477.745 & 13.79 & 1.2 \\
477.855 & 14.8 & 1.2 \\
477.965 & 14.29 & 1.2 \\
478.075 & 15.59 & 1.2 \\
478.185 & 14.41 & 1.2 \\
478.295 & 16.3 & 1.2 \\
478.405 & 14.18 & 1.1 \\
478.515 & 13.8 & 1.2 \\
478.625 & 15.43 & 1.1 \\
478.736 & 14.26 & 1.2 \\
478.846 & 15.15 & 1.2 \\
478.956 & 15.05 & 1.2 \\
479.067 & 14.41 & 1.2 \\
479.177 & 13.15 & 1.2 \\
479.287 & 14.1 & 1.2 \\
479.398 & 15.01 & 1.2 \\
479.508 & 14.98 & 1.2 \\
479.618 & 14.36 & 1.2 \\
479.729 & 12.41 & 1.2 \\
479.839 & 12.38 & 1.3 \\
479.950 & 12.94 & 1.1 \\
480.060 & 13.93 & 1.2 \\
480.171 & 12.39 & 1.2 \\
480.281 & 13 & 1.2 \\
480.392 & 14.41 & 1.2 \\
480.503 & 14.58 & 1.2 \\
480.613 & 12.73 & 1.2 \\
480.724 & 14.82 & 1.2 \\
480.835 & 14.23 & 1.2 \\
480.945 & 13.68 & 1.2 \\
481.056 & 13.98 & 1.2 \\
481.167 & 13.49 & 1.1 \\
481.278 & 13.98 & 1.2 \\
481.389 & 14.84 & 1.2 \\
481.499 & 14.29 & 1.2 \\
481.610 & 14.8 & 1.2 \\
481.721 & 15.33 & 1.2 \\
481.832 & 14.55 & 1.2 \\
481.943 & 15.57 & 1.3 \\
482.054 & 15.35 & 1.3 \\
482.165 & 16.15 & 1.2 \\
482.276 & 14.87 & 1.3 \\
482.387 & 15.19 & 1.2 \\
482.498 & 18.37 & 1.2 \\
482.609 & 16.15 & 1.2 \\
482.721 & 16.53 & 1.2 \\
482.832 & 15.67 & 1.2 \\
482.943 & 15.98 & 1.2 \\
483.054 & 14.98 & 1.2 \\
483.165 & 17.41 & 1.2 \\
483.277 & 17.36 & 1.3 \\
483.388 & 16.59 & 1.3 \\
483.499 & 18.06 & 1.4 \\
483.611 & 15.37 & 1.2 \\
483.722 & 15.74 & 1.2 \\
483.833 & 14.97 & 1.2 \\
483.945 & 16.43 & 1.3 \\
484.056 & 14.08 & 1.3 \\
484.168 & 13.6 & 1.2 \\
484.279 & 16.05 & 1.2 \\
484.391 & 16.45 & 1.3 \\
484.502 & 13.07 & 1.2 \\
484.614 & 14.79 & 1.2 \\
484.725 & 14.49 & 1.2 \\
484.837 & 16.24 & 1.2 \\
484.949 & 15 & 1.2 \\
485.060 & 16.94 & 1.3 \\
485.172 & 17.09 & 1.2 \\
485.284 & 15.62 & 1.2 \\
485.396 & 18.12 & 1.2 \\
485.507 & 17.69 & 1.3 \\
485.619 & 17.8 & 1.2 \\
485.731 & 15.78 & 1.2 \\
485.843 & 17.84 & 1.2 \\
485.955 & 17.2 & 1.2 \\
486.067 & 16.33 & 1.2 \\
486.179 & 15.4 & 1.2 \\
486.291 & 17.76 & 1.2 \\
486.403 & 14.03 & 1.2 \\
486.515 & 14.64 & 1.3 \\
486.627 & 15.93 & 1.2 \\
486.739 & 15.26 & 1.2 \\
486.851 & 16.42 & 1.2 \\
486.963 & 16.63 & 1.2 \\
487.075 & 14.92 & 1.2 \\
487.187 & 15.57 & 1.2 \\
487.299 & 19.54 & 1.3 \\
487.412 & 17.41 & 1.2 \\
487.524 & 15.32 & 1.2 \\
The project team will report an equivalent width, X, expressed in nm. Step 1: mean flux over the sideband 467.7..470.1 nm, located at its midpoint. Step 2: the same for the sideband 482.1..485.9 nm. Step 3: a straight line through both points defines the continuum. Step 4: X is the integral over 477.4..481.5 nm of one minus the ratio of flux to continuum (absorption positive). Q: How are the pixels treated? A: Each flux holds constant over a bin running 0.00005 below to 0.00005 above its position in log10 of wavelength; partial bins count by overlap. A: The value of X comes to 0.26 nm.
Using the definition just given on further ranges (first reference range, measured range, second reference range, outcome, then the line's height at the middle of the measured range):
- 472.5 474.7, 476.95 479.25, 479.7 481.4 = -0.165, 13.3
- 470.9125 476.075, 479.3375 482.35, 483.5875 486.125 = 0.109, 14.7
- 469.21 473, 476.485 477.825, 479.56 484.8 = -0.010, 13.7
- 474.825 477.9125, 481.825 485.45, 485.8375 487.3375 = -0.110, 15.4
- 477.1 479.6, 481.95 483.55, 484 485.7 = -0.103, 15.3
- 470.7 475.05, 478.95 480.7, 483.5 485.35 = 0.057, 14.2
